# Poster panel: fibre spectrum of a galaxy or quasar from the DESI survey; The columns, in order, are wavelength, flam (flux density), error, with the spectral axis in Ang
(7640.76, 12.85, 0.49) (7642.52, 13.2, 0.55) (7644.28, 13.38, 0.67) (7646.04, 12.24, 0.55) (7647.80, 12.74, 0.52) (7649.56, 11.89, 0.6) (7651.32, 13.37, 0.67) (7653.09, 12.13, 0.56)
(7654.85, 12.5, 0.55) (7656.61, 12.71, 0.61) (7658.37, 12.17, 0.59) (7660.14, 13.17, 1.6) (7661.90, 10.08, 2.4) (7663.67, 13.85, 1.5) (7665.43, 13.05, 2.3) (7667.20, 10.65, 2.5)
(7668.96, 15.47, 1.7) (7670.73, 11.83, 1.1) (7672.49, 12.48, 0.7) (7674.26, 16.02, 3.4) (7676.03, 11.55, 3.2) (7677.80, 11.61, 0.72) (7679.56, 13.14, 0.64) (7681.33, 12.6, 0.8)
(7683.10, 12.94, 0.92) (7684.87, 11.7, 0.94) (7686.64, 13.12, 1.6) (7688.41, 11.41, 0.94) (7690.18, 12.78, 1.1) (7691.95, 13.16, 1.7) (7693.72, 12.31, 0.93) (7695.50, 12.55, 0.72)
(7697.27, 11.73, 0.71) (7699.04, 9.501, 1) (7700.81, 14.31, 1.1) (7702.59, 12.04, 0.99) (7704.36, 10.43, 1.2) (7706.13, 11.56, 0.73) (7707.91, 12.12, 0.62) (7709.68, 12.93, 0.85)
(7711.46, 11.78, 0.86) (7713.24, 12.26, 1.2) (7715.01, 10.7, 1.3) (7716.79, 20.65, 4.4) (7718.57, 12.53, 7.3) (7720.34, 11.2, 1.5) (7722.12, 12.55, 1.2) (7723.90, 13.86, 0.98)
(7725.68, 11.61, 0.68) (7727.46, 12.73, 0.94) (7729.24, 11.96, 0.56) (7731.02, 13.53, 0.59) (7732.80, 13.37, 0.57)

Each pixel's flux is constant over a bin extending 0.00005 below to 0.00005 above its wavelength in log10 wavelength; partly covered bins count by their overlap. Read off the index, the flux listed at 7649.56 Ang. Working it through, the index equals 11.89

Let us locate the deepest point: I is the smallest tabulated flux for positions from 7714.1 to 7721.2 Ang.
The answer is 10.7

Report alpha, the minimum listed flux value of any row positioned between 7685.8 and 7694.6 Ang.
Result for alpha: 11.41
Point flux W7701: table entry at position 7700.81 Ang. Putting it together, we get 14.31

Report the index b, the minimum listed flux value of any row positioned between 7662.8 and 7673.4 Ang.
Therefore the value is 10.65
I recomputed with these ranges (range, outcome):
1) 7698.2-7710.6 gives 9.501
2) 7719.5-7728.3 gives 11.2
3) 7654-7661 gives 12.17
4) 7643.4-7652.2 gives 11.89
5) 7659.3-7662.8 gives 10.08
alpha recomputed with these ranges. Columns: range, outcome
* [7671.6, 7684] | 11.55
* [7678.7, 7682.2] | 12.6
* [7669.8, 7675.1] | 11.83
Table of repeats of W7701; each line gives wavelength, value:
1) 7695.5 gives 12.55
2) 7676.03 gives 11.55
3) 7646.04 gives 12.24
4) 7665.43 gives 13.05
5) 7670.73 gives 11.83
